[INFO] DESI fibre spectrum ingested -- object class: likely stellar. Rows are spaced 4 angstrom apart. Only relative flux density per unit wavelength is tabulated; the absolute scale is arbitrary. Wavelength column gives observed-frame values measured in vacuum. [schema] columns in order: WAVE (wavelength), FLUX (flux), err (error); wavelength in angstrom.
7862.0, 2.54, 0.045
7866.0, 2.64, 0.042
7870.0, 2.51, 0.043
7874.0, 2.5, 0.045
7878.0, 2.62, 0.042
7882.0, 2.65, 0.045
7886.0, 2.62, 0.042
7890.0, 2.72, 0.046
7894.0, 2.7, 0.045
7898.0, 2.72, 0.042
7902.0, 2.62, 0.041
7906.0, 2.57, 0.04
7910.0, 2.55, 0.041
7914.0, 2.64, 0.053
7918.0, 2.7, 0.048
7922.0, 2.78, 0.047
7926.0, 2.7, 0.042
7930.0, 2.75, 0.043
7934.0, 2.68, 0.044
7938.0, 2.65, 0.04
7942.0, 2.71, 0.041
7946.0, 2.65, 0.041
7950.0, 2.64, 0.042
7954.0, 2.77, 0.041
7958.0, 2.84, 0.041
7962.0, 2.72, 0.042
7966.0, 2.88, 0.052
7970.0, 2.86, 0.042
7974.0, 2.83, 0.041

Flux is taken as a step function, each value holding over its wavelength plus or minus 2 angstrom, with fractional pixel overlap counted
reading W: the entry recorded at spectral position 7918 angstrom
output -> 2.7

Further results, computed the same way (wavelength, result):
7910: 2.55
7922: 2.78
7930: 2.75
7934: 2.68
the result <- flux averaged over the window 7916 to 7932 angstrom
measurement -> 2.73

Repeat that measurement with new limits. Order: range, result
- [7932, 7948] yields 2.67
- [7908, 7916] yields 2.59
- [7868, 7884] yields 2.57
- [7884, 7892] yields 2.67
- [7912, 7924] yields 2.71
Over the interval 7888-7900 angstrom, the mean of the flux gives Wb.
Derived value 2.71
